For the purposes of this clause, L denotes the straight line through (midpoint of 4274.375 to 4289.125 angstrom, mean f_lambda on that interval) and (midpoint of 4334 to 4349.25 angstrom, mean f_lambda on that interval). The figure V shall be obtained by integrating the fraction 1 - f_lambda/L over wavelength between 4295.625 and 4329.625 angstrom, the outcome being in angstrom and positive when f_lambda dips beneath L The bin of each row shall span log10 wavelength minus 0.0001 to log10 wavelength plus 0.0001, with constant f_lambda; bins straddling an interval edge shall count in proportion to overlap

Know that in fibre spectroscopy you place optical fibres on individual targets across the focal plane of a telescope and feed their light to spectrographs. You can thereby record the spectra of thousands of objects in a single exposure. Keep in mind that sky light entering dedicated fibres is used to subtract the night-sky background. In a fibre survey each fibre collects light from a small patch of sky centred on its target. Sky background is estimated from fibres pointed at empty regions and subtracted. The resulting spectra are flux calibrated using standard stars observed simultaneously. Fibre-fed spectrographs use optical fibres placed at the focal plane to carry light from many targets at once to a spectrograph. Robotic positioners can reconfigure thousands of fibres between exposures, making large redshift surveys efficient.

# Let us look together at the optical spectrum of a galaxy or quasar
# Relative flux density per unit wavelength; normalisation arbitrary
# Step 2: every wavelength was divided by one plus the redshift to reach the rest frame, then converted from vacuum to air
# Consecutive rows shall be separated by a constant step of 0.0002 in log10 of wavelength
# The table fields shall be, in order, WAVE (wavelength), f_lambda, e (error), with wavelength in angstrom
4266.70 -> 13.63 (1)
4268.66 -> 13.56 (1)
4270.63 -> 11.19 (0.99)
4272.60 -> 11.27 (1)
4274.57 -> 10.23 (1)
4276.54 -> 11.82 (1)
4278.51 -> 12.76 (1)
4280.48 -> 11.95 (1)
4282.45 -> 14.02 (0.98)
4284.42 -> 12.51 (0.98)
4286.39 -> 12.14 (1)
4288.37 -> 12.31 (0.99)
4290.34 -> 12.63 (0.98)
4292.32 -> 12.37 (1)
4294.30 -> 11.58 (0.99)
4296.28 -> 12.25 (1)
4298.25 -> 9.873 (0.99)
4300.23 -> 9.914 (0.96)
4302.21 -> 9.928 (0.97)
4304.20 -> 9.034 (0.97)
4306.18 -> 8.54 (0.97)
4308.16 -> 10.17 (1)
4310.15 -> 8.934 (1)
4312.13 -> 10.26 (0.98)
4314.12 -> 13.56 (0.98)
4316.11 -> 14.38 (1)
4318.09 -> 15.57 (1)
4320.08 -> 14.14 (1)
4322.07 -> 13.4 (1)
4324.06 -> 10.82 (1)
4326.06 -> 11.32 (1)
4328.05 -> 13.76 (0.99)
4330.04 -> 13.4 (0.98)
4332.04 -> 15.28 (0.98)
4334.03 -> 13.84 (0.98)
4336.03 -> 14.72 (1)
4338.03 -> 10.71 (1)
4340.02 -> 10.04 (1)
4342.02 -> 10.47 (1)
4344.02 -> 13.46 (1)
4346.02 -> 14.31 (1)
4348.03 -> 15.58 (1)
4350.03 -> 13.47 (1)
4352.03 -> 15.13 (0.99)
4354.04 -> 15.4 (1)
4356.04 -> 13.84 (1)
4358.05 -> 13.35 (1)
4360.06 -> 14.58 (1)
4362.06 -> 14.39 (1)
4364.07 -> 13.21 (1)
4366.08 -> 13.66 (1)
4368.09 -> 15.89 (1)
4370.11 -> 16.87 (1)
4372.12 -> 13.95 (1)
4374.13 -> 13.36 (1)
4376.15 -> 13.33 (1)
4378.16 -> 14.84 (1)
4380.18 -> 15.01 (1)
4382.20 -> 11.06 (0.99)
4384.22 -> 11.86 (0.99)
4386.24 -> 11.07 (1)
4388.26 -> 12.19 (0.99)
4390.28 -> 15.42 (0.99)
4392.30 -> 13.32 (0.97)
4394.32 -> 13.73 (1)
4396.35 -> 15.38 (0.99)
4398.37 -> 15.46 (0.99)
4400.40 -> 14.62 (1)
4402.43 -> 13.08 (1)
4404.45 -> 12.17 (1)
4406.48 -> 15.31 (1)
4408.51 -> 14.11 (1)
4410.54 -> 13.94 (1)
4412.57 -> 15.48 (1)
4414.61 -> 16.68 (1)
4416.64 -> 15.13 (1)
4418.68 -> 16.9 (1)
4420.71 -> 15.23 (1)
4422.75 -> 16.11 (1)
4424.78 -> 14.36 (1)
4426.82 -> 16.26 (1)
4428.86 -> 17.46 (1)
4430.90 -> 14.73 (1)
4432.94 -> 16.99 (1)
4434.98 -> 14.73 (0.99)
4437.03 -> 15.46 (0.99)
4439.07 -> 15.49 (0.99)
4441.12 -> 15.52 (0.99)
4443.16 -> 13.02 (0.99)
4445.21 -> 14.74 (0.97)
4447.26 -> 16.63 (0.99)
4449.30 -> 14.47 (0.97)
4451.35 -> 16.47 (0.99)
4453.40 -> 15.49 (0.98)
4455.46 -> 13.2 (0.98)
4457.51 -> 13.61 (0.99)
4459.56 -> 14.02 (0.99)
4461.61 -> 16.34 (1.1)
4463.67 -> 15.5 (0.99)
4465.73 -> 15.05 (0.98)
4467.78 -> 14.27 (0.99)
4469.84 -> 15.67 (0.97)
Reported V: 2.8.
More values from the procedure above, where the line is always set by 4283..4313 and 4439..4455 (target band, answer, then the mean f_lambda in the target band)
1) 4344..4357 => -2.3 angstrom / 14.5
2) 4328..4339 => -1.6 angstrom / 13.6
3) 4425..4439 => -1.1 angstrom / 15.8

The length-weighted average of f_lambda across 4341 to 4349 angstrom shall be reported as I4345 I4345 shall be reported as 13.4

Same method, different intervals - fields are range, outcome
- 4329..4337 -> 14.3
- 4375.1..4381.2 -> 14.4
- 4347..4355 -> 14.9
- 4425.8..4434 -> 16.4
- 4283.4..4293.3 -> 12.4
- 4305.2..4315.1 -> 10.3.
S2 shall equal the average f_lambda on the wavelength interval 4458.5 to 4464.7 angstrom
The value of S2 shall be 15.3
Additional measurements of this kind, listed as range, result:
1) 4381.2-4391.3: 12.3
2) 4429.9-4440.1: 15.5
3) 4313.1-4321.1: 14.4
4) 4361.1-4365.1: 13.8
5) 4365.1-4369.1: 14.8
